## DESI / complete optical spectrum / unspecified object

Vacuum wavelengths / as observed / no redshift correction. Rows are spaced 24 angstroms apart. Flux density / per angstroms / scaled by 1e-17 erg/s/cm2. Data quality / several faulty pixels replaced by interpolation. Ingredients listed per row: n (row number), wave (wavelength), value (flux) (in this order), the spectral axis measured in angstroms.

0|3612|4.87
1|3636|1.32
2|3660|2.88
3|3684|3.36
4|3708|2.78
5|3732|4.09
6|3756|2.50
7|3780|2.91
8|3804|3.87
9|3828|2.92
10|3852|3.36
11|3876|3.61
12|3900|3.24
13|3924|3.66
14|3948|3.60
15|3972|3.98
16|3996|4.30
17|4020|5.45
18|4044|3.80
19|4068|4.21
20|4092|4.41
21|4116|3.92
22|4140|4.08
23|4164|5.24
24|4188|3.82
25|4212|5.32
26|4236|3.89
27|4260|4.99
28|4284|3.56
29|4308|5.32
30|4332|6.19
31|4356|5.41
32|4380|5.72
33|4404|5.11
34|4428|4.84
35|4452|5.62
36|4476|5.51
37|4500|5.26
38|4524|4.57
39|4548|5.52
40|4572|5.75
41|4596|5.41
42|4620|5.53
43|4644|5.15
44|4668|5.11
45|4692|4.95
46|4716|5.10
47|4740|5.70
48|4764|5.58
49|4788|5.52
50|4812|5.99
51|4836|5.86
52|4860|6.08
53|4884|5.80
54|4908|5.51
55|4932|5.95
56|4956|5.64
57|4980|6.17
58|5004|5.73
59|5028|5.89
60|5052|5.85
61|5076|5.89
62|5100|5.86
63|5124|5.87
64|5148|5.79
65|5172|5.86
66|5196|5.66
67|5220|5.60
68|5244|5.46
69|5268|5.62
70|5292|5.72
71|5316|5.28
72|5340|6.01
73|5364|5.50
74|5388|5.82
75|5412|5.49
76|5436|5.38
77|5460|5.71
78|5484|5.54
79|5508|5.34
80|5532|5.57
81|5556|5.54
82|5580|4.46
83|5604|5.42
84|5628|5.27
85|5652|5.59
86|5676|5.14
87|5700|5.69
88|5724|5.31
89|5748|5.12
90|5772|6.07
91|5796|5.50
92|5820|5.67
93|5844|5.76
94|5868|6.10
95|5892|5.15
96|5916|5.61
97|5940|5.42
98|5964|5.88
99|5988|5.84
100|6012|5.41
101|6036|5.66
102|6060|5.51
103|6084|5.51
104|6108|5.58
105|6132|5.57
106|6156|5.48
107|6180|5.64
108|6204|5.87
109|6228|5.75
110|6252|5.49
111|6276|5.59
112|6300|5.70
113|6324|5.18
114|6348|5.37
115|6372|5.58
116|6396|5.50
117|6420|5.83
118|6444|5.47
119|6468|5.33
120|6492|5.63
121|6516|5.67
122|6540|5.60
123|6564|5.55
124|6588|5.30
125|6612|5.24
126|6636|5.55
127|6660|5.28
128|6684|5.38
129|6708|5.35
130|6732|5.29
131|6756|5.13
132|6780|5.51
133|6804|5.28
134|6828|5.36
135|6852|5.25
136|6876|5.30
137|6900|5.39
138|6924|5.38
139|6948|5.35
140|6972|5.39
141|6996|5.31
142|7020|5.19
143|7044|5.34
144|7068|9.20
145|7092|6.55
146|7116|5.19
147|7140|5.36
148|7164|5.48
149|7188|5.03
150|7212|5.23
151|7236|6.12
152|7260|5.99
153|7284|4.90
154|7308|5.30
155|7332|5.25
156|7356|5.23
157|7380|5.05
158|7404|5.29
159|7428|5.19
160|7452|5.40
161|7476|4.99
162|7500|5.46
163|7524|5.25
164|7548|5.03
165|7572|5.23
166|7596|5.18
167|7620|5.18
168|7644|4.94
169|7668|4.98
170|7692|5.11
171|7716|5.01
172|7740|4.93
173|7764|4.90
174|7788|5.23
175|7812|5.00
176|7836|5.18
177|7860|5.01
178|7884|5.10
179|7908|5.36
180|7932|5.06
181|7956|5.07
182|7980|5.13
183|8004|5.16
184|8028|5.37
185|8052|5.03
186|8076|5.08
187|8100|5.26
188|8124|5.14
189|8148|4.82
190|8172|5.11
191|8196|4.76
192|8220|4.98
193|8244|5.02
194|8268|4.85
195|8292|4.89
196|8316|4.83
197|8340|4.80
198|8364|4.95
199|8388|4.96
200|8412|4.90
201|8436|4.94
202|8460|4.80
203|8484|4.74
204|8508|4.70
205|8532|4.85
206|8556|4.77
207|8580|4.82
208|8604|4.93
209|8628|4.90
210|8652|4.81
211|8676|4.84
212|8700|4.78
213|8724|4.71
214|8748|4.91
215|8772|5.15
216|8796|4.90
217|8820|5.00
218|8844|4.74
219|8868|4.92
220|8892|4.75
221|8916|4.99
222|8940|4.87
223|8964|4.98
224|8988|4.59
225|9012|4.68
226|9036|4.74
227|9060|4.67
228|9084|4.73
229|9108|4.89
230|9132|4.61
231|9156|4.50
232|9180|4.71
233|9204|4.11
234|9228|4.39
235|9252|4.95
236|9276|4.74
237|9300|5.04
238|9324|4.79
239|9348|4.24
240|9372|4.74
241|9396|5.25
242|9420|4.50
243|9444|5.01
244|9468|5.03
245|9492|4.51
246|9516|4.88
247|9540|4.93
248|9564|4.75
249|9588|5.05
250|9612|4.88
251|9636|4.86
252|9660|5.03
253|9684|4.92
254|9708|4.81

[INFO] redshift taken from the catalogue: 0.08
